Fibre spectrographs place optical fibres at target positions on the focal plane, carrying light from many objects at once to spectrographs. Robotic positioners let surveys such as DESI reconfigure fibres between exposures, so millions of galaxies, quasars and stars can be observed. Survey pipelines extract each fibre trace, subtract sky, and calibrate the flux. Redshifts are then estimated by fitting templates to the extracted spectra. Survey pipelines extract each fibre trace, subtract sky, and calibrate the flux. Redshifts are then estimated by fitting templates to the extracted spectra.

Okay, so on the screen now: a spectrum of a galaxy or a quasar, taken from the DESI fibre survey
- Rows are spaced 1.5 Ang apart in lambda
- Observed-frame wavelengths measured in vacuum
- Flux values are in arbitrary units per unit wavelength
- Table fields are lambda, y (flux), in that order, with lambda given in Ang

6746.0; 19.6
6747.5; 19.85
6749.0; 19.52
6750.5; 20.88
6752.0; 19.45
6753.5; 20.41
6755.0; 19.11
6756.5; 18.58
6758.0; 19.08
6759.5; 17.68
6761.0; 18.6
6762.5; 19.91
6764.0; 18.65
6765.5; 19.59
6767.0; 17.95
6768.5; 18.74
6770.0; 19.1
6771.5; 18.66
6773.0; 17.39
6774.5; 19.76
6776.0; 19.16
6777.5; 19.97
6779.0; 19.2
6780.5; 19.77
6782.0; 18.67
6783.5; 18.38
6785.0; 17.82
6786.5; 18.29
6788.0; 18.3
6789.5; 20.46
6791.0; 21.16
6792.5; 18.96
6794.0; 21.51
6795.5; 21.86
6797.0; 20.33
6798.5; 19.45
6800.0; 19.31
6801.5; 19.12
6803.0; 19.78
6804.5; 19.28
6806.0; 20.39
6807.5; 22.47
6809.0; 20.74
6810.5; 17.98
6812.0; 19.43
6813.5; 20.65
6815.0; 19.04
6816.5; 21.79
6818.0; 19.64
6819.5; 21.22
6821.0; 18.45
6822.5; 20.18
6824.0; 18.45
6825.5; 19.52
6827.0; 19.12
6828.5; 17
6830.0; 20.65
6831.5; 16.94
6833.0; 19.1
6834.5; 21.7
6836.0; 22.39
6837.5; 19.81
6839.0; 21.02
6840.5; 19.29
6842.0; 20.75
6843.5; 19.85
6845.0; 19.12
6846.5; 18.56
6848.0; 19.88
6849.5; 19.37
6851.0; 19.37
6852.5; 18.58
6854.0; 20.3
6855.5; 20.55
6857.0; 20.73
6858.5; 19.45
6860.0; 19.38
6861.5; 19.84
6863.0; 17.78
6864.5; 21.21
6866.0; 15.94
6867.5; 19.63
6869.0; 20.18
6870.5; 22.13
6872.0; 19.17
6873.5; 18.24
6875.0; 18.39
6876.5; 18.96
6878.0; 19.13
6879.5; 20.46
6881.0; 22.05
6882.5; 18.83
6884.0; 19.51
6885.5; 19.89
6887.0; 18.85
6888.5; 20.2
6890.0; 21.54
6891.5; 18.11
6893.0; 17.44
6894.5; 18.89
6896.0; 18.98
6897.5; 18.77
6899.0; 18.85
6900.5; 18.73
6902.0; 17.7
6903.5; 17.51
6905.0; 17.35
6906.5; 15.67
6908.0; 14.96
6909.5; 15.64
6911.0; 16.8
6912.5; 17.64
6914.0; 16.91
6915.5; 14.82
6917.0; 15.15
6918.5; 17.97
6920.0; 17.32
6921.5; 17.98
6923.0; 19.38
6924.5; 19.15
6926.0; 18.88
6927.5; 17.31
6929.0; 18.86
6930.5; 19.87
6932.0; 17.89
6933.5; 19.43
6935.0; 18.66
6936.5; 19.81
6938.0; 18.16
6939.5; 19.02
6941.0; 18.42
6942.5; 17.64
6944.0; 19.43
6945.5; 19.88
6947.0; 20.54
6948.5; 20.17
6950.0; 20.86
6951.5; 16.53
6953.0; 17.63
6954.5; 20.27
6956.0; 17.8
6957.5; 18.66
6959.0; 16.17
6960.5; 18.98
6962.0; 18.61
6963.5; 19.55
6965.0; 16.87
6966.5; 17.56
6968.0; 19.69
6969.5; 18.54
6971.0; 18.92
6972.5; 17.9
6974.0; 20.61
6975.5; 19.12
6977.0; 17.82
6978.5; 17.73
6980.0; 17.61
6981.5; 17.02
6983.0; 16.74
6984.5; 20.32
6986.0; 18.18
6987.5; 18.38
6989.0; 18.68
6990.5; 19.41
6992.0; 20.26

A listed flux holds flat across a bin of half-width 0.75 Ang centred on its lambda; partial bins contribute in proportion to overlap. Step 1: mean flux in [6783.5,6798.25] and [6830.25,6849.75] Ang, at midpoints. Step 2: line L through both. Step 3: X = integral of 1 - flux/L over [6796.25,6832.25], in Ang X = 0.3 Ang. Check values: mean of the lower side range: 19.8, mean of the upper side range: 19.9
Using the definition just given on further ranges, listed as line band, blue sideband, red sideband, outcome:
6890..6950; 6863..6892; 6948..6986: 2.7 Ang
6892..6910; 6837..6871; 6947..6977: 1.6 Ang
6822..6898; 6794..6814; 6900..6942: -2.2 Ang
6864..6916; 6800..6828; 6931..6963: 1.9 Ang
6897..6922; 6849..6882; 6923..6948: 2.8 Ang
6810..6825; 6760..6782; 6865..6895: -0.4 Ang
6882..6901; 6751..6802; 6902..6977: -0.6 Ang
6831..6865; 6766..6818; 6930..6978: -0.9 Ang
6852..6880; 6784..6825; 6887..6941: -0.9 Ang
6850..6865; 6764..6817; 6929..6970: -0.4 Ang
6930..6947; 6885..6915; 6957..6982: -0.8 Ang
